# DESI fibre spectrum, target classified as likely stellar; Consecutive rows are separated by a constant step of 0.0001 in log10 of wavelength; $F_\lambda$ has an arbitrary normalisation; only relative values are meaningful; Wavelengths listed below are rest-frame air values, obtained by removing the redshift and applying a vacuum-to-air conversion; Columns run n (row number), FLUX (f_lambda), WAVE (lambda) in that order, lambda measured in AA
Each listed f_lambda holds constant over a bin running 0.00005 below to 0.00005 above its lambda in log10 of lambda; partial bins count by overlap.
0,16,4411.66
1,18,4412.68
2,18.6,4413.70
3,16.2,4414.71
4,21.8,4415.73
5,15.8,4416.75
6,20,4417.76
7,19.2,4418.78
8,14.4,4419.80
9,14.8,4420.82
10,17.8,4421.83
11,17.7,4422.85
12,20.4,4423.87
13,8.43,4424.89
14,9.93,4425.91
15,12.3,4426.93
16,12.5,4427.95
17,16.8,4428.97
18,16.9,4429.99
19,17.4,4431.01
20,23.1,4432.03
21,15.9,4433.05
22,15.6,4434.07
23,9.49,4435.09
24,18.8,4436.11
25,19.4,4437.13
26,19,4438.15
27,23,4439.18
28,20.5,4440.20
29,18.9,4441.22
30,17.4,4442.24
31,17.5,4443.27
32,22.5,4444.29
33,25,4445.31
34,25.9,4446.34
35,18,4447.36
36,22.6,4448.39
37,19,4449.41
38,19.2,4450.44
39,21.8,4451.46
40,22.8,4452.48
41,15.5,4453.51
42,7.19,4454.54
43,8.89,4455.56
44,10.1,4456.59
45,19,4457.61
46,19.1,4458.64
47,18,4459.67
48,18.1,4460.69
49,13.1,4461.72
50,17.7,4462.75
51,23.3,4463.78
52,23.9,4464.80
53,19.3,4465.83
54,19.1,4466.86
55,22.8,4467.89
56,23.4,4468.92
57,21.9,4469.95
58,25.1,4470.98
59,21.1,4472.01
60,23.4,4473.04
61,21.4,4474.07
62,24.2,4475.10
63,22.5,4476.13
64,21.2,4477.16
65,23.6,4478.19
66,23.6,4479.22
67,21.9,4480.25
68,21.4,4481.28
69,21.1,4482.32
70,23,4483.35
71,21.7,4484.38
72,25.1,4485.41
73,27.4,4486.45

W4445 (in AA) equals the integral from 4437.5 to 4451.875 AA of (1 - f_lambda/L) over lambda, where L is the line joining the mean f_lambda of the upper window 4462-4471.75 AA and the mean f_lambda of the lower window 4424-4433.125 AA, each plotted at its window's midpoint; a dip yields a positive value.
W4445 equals -2.4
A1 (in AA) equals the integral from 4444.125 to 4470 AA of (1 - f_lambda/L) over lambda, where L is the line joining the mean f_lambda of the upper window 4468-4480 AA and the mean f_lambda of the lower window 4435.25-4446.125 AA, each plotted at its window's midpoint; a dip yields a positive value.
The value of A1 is 2.84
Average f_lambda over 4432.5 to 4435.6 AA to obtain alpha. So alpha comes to 13.8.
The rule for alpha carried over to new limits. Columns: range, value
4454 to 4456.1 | 8.13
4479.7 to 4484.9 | 21.8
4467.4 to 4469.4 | 23.1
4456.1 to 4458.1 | 14.6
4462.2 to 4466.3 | 21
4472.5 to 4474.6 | 22.4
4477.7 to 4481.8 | 22.6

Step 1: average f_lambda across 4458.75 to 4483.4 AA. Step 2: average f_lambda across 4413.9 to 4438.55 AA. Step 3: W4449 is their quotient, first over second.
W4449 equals 1.30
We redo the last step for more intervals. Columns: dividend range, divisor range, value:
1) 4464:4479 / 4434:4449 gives 1.14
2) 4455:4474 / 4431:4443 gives 1.06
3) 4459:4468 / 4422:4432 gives 1.27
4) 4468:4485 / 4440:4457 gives 1.23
